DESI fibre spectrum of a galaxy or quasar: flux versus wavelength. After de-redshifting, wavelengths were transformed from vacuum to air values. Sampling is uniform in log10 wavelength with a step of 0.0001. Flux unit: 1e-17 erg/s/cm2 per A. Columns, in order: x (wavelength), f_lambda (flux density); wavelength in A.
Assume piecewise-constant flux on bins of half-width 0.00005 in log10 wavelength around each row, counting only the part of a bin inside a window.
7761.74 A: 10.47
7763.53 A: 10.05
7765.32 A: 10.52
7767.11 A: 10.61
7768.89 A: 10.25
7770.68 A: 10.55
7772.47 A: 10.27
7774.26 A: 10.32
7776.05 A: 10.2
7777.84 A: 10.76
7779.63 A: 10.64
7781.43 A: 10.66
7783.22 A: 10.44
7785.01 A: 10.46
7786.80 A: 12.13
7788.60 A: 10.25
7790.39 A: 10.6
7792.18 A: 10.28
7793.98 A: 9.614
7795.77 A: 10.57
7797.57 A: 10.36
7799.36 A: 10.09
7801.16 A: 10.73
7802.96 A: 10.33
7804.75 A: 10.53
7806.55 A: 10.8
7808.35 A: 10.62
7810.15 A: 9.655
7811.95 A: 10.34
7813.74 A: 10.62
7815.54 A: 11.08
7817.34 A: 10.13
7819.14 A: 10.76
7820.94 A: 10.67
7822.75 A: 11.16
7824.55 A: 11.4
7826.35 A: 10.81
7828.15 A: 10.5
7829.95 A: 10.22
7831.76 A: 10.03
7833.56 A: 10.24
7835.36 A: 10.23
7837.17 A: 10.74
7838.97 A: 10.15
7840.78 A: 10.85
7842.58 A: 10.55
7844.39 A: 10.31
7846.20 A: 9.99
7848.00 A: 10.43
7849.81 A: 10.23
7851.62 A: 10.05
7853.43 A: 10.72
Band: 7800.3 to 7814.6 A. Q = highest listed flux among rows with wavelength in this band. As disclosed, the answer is 10.8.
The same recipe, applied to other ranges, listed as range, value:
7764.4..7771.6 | 10.61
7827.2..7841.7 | 10.85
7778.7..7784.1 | 10.66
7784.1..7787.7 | 12.13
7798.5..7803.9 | 10.73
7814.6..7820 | 11.08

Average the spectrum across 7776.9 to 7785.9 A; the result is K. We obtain 10.6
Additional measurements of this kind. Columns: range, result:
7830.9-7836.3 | 10.2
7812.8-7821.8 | 10.7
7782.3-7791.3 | 10.8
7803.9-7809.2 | 10.6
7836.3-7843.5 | 10.6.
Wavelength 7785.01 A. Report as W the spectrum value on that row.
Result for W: 10.46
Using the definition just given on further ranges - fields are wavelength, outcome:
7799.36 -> 10.09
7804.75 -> 10.53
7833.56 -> 10.24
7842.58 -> 10.55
